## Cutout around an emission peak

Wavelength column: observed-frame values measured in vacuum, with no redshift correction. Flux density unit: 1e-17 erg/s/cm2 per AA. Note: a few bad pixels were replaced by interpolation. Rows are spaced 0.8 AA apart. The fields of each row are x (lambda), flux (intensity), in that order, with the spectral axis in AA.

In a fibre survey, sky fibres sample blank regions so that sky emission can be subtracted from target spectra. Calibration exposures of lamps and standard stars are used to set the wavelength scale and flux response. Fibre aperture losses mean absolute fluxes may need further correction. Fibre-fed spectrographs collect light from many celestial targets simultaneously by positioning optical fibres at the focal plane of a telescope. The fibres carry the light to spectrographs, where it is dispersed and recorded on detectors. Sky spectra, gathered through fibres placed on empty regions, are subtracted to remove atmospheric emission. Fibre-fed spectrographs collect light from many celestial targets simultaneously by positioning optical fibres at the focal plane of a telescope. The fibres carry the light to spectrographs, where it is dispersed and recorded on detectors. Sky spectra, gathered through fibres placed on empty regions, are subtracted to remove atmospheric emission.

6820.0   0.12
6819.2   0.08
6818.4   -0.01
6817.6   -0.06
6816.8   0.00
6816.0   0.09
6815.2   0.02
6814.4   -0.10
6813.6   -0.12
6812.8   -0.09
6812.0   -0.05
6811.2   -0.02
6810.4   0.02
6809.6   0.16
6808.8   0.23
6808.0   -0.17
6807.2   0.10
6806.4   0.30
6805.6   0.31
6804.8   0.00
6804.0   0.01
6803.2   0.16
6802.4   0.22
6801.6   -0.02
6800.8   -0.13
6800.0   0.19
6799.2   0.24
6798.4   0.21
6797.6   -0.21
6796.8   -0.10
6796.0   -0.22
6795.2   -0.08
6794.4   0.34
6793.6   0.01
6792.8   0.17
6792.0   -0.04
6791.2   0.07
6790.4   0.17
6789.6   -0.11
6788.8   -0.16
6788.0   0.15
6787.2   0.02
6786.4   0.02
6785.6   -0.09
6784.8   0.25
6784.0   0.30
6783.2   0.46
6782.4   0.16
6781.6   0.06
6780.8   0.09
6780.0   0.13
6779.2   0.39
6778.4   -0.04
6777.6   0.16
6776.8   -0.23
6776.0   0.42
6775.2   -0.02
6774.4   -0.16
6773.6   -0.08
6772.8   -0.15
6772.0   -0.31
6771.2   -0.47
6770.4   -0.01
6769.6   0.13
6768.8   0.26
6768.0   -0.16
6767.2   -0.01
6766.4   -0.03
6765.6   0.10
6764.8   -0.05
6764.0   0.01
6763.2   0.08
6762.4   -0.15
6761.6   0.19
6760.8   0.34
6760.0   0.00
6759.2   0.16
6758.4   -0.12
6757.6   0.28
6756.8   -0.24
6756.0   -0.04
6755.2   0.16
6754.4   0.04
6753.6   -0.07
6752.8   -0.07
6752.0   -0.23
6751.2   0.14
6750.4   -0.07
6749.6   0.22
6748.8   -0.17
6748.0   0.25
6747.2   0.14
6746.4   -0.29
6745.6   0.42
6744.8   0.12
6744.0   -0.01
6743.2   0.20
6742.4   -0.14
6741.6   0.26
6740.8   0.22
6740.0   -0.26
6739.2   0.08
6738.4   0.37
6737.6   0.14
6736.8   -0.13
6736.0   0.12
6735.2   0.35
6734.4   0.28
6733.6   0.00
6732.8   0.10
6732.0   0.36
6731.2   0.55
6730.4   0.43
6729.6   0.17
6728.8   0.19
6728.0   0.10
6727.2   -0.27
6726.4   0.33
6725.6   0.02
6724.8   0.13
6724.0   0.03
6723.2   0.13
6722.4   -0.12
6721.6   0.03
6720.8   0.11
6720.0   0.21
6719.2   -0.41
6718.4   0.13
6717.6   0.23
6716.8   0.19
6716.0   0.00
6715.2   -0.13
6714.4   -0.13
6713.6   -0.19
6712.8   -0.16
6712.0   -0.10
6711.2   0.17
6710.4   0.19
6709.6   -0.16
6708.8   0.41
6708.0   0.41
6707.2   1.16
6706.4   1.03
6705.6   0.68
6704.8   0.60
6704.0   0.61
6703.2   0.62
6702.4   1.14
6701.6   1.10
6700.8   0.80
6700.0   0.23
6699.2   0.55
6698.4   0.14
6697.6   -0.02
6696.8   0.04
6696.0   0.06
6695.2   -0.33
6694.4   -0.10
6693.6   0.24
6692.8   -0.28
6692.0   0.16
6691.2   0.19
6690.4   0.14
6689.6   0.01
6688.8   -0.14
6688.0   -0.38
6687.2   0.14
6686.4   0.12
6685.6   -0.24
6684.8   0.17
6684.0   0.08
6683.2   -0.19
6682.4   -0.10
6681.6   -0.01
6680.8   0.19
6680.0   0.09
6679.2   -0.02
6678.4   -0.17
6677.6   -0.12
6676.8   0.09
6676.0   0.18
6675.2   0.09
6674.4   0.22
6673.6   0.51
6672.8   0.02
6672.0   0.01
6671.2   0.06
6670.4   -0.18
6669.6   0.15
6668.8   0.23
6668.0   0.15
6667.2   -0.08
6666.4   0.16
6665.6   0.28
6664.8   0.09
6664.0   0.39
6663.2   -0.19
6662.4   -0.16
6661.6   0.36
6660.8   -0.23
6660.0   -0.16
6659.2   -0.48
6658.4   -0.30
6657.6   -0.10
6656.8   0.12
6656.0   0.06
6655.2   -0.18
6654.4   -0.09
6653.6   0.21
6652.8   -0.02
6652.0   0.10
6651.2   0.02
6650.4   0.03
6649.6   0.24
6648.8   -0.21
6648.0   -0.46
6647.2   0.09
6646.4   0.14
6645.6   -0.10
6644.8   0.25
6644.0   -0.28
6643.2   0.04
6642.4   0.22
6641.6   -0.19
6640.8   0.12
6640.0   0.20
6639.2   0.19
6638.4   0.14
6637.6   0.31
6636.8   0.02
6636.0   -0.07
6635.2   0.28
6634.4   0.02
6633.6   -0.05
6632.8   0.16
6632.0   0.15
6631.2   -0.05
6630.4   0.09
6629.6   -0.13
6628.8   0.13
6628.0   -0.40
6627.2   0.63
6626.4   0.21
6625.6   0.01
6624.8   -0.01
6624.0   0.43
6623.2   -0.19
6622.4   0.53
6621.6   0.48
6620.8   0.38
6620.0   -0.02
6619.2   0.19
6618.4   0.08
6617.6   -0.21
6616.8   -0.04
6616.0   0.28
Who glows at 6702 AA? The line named [O II]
